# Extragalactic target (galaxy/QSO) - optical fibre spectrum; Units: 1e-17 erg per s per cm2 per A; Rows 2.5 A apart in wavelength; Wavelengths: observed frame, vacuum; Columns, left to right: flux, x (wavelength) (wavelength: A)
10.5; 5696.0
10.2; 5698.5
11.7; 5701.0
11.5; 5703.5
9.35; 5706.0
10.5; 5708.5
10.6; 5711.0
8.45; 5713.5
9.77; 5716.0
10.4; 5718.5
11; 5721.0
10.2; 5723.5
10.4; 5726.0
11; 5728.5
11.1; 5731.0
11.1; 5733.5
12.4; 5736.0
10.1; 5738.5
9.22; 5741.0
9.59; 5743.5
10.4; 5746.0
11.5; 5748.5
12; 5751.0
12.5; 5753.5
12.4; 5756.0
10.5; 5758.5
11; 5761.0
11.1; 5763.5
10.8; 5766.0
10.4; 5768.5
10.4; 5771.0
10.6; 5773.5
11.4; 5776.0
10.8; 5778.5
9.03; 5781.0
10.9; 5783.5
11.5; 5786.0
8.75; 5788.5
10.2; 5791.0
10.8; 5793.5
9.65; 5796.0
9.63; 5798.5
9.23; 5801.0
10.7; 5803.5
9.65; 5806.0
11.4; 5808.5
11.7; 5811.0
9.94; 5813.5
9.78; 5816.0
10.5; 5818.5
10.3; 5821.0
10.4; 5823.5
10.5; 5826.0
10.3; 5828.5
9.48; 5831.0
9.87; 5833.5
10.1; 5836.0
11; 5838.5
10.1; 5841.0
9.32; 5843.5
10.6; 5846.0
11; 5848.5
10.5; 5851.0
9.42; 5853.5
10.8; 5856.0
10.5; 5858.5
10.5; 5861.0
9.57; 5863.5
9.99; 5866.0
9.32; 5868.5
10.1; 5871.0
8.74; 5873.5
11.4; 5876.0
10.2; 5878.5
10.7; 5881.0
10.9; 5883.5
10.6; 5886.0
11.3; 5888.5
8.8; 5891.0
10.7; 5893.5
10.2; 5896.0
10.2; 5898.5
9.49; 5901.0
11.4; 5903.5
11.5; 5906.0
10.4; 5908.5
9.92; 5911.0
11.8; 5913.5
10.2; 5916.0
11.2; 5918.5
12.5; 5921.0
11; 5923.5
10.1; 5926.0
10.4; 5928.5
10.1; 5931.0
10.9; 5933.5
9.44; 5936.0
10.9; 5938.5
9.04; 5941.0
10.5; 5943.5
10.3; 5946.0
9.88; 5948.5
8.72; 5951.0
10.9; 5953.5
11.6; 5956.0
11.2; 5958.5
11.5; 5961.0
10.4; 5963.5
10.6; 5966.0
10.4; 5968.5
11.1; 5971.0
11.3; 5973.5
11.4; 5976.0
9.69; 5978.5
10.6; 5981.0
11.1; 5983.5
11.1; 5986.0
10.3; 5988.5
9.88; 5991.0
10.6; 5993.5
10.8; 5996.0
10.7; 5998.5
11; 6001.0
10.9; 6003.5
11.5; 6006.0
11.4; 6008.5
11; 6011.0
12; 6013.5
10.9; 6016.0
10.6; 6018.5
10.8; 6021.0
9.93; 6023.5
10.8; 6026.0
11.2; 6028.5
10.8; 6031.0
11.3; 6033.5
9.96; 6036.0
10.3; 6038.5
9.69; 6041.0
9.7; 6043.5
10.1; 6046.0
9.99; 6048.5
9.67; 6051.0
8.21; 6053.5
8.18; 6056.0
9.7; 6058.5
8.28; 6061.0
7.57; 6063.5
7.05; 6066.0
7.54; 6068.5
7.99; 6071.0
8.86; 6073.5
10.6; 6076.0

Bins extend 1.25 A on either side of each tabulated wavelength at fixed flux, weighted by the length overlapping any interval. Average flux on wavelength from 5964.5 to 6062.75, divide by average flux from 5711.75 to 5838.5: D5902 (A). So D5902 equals 0.99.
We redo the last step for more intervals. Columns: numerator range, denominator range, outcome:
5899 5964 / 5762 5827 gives 1.02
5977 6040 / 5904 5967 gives 1.01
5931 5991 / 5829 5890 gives 1.03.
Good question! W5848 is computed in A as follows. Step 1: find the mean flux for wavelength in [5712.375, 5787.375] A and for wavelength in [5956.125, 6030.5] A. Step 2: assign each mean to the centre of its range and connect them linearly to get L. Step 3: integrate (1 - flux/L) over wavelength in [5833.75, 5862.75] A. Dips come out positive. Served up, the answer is 1.25 A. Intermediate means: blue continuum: 10.7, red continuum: 10.9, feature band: 10.3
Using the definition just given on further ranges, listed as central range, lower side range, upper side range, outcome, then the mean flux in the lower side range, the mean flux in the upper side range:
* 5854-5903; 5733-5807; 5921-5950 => 0.9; 10.6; 10.3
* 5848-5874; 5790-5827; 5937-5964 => 0.7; 10.3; 10.4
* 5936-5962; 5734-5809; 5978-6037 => 0.9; 10.6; 10.8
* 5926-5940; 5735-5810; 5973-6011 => 0.6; 10.6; 10.8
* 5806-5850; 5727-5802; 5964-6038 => 1.5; 10.7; 10.8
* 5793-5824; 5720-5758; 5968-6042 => 1.9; 11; 10.8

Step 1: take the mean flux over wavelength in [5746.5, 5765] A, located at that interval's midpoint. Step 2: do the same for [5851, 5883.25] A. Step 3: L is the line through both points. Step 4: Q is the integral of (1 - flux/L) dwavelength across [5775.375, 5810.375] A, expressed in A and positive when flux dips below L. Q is 2.5 A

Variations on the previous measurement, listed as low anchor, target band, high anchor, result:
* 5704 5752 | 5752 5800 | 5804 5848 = -1.15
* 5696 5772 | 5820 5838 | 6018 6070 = 0.34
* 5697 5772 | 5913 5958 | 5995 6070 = -1.11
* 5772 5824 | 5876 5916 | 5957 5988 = 0.26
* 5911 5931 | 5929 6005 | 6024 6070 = -1.50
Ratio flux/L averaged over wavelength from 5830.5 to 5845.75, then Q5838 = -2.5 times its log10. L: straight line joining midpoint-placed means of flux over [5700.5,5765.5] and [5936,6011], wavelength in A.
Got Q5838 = 0.069 mag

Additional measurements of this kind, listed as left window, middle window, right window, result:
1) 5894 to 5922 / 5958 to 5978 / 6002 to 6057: -0.03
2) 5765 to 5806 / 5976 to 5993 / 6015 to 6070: -0.08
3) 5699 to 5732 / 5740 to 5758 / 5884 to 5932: -0.06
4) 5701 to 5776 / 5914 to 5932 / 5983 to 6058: -0.03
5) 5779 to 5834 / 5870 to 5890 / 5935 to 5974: -0.01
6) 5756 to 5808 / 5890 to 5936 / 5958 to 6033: 0.01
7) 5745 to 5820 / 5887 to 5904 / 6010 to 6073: 0.00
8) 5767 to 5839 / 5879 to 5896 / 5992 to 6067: -0.02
